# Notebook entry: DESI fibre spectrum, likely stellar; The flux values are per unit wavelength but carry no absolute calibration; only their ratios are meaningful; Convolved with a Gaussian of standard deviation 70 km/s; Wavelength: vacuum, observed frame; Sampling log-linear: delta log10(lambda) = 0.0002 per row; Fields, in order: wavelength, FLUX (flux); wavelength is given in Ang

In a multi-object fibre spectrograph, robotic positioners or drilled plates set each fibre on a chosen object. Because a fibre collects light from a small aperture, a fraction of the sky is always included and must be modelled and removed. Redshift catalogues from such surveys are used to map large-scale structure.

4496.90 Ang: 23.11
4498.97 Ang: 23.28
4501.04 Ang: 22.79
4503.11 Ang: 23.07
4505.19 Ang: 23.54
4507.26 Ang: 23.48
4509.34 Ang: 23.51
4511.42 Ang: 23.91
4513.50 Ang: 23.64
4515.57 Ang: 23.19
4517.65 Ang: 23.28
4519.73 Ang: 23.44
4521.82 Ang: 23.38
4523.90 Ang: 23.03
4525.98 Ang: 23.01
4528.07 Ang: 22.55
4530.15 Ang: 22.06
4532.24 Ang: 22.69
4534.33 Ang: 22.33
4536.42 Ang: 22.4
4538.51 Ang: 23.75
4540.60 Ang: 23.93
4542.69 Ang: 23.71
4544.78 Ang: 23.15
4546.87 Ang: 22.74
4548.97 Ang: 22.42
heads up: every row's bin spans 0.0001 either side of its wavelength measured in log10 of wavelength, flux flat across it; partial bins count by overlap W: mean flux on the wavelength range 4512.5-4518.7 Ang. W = 23.4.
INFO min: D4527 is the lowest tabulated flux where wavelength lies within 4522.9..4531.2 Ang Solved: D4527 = 22.06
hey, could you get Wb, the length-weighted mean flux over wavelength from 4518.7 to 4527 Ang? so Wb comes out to 23.2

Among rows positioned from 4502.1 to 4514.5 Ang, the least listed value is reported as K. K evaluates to 23.07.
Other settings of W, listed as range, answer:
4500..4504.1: 23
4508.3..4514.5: 23.7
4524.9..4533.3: 22.6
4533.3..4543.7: 23.2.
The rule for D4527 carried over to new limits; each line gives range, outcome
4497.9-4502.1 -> 22.79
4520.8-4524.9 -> 23.03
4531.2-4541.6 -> 22.33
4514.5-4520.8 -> 23.19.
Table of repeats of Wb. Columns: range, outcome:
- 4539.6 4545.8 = 23.6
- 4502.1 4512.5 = 23.5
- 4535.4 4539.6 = 23.1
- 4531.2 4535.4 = 22.5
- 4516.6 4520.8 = 23.3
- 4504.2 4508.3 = 23.5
